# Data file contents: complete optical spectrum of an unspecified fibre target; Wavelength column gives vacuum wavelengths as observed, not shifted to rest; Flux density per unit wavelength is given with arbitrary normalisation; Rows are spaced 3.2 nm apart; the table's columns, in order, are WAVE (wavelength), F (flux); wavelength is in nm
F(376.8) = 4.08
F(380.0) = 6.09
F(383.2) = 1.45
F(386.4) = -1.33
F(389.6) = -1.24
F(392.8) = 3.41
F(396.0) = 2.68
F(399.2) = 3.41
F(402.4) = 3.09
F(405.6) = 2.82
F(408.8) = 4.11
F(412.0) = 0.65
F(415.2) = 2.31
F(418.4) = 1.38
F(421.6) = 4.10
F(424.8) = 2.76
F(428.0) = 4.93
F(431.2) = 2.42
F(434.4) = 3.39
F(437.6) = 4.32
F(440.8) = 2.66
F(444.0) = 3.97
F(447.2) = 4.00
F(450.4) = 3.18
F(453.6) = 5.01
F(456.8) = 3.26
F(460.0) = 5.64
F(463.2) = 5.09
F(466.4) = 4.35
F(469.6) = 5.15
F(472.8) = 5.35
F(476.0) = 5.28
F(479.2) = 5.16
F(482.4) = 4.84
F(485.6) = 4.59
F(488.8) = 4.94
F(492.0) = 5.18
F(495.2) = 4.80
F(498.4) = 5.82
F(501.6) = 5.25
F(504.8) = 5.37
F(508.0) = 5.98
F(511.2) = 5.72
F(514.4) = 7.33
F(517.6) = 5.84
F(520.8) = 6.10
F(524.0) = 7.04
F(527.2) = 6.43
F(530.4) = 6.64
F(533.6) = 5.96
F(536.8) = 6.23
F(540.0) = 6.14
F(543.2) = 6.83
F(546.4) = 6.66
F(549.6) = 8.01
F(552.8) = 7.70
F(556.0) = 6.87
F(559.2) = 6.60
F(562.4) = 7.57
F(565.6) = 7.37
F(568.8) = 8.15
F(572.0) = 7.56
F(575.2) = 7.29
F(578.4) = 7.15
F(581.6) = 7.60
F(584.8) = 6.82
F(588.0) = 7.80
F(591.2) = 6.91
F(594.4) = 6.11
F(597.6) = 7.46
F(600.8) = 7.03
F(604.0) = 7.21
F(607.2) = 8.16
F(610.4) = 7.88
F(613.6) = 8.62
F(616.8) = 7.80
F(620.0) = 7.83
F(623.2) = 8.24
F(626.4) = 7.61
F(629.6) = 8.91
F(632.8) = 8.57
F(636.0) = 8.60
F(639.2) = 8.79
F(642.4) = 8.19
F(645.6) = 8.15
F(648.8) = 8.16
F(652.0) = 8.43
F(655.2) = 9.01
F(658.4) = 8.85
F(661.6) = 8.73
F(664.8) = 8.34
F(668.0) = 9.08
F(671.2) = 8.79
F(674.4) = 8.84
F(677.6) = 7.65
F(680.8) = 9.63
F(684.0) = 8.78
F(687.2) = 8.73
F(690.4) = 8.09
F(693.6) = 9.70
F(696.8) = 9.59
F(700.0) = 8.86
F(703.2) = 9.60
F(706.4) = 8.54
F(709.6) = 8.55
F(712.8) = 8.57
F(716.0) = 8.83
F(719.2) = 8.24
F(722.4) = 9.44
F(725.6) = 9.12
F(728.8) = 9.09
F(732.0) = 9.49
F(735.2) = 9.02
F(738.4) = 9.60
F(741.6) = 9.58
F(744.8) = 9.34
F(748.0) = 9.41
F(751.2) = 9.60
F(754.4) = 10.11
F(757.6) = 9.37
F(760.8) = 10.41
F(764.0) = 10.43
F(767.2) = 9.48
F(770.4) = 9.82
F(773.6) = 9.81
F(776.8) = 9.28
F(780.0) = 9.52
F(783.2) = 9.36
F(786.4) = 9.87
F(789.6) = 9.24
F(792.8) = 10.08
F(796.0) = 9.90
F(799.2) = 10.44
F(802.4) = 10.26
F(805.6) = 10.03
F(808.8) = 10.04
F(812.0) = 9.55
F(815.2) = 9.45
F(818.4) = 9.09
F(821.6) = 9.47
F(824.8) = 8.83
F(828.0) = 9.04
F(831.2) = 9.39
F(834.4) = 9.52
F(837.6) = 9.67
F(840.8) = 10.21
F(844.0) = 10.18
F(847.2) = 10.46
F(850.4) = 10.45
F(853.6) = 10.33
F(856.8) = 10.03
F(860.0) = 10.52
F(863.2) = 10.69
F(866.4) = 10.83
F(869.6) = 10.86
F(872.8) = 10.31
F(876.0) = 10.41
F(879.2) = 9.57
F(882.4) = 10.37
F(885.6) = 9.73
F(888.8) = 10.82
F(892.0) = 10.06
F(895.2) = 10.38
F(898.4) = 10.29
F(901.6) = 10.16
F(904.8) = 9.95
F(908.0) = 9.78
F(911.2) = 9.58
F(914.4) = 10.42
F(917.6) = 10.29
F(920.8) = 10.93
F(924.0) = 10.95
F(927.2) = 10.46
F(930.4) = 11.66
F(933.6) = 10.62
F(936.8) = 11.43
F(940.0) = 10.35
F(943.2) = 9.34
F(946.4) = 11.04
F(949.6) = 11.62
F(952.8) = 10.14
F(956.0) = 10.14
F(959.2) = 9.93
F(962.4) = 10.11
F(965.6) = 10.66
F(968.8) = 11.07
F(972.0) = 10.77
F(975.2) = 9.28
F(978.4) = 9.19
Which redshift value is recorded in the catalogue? 0.15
